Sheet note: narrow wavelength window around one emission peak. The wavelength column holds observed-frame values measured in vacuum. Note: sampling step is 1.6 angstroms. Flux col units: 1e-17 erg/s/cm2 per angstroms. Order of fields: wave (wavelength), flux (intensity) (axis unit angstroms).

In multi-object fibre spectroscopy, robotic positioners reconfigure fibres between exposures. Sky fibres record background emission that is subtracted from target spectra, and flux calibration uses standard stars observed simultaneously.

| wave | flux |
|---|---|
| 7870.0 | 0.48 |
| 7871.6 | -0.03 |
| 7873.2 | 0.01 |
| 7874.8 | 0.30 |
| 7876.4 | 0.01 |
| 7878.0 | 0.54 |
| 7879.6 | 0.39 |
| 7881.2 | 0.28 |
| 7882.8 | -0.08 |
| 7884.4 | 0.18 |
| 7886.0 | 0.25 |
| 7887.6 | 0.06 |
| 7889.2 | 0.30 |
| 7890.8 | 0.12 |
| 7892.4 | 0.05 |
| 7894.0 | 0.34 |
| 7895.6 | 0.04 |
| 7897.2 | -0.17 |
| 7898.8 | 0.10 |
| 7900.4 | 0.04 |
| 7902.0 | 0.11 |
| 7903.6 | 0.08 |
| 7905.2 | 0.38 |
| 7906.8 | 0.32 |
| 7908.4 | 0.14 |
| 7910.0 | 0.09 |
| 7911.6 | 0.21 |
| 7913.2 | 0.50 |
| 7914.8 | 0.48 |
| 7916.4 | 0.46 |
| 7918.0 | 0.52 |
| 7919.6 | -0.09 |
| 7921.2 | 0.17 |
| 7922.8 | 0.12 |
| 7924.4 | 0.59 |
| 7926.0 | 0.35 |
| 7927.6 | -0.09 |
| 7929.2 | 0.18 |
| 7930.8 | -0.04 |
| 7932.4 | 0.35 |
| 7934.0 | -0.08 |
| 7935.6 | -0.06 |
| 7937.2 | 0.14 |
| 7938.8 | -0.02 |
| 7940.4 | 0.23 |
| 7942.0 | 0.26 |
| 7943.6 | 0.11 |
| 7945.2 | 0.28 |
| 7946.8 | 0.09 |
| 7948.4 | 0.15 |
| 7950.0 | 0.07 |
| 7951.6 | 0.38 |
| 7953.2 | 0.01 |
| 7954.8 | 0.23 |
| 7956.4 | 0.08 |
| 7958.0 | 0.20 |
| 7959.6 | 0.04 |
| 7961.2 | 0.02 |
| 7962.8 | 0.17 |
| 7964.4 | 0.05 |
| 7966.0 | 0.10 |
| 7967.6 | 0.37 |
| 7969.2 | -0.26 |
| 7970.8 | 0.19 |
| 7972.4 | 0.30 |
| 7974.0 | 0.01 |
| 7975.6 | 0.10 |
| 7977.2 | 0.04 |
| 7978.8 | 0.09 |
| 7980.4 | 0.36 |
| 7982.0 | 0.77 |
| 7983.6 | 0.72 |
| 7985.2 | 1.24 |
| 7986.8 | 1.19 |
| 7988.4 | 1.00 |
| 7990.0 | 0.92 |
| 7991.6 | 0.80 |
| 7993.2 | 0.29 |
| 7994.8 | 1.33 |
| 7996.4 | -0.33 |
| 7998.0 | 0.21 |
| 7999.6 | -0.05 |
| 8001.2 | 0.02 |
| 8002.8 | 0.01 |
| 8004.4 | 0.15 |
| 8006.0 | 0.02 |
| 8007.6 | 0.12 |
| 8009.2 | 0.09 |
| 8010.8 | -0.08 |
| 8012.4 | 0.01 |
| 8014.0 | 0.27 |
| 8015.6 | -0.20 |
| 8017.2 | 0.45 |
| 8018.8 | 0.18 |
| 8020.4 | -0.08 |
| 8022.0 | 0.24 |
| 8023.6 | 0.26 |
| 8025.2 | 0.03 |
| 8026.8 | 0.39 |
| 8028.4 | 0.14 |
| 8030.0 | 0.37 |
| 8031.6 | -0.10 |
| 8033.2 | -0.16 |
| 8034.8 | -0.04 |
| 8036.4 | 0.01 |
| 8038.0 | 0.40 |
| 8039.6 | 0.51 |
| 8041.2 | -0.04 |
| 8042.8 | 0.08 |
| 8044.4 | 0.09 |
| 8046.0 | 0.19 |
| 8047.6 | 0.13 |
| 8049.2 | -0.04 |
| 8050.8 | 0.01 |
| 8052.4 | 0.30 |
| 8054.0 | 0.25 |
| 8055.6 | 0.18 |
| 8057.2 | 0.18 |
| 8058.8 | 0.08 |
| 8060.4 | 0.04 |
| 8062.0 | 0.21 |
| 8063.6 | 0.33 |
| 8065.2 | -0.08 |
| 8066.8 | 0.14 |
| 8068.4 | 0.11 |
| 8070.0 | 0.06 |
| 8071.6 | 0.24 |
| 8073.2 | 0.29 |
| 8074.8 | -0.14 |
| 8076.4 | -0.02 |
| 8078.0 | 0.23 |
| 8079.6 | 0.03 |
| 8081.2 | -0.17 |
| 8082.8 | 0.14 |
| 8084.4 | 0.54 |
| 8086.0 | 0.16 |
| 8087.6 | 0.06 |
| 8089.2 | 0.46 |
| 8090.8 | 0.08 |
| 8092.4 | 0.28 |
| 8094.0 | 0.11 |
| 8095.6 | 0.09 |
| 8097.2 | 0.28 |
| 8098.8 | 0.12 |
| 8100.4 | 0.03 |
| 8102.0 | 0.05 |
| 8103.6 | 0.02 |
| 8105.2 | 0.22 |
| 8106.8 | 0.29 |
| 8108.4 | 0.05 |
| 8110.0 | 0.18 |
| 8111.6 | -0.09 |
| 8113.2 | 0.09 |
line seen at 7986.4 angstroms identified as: [O II]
